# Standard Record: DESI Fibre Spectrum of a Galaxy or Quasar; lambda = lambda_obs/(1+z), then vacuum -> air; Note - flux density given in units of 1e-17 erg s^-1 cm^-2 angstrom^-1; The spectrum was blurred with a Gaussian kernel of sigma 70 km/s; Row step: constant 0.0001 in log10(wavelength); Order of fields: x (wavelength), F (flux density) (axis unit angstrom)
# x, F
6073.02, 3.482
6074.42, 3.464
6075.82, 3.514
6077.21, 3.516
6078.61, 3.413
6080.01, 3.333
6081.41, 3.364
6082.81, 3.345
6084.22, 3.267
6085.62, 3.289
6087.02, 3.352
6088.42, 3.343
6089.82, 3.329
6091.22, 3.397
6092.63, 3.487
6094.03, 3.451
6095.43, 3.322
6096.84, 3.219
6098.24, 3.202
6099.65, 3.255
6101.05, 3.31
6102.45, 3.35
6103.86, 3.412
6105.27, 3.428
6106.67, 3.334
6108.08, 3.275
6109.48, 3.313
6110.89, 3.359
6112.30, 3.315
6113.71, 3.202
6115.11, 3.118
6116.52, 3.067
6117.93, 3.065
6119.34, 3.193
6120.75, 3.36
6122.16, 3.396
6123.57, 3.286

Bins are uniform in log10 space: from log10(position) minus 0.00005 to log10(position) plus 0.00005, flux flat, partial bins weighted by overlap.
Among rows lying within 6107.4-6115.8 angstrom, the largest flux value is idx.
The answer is 3.359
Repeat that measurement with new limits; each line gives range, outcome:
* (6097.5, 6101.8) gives 3.31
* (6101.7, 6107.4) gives 3.428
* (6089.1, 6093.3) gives 3.487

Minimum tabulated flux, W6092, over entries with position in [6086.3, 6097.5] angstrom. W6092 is 3.219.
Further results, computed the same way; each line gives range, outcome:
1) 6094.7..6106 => 3.202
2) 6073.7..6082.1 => 3.333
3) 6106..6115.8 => 3.118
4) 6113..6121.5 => 3.065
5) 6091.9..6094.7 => 3.451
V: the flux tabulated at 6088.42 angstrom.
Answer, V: 3.343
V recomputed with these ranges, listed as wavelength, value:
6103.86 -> 3.412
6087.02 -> 3.352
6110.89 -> 3.359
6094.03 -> 3.451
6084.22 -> 3.267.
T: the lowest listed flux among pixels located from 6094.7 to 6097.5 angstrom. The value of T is 3.219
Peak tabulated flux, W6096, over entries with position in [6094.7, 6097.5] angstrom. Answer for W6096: 3.322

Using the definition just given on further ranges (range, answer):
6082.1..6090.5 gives 3.352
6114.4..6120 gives 3.193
